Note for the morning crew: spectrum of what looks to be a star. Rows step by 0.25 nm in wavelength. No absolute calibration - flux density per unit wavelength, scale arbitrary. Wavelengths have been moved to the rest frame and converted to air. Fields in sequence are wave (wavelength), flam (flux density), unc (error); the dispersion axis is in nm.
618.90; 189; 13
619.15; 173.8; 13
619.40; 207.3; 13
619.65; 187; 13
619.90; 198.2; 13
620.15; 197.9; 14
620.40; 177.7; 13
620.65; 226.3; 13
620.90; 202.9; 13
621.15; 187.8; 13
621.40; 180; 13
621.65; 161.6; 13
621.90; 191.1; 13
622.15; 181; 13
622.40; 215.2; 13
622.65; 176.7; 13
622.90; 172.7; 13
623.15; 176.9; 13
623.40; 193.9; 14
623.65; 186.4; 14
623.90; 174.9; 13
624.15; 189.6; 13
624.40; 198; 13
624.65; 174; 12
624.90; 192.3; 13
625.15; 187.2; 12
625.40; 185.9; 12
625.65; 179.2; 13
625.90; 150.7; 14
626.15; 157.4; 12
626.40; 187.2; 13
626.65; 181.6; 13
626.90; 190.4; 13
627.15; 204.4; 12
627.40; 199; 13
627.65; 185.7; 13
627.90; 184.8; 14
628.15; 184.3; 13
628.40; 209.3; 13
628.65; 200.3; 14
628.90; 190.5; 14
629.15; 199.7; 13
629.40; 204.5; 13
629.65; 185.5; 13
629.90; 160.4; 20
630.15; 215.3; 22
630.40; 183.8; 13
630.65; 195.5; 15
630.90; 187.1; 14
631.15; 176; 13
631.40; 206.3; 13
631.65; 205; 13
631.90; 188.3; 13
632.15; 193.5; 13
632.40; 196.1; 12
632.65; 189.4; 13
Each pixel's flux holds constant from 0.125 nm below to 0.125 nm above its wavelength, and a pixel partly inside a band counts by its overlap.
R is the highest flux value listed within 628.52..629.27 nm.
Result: 200.3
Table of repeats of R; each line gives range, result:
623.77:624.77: 198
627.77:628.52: 209.3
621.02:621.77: 187.8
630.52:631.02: 195.5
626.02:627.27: 204.4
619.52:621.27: 226.3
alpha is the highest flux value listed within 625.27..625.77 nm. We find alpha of 185.9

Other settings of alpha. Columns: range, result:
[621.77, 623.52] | 215.2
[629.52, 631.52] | 215.3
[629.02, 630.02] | 204.5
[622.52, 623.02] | 176.7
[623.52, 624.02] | 186.4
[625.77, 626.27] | 157.4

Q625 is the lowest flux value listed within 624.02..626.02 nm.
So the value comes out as 150.7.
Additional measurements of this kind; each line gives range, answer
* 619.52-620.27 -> 187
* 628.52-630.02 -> 160.4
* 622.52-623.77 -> 172.7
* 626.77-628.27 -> 184.3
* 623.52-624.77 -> 174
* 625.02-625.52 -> 185.9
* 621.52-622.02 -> 161.6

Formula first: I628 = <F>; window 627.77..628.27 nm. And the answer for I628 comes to 185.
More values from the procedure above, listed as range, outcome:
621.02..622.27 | 180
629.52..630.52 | 186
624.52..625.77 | 184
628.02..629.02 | 196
